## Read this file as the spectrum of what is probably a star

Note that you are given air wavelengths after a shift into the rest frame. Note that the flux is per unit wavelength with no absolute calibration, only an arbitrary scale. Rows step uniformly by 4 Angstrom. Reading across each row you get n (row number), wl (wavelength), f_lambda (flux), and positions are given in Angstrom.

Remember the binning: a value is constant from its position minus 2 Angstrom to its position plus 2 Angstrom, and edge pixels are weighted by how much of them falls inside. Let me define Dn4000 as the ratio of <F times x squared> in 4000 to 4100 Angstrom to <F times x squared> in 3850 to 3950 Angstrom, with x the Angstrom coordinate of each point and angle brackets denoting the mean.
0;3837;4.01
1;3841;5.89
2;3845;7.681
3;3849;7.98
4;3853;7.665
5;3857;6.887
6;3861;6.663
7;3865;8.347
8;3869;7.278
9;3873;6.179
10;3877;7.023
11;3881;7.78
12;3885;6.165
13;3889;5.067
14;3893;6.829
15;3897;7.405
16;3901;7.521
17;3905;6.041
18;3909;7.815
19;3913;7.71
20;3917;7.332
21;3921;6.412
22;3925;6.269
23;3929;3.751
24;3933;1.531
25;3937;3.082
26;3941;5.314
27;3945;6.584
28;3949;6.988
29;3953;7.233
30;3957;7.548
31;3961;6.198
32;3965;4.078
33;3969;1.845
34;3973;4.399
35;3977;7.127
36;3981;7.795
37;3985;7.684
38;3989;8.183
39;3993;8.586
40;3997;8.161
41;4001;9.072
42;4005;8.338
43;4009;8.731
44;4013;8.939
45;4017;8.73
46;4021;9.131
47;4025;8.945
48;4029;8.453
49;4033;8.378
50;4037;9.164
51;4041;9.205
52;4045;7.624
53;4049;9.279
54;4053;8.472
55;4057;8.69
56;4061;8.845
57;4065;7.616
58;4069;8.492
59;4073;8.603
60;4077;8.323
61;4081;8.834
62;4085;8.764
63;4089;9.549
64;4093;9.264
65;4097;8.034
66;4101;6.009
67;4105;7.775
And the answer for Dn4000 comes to 1.46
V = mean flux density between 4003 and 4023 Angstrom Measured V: 8.77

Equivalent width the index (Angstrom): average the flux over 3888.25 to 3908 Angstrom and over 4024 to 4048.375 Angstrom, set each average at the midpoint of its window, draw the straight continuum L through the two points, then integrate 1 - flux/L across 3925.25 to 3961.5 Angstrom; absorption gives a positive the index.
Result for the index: 9.9 Angstrom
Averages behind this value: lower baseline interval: 6.73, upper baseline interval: 8.65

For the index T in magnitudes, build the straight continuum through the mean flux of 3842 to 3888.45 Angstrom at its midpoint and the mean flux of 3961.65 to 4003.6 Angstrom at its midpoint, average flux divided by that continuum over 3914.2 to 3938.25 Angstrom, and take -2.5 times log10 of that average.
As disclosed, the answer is 0.38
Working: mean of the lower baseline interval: 7.14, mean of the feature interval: 4.88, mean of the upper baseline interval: 6.7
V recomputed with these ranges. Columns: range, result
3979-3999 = 8.08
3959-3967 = 5.14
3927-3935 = 2.64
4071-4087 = 8.63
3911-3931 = 6.29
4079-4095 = 9.1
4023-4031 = 8.7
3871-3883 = 6.99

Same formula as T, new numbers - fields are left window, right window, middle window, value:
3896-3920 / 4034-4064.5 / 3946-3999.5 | 0.19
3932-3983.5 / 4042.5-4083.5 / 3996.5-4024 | -0.25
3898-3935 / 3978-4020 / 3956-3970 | 0.43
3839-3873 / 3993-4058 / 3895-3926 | 0.09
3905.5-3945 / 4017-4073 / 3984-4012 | -0.14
